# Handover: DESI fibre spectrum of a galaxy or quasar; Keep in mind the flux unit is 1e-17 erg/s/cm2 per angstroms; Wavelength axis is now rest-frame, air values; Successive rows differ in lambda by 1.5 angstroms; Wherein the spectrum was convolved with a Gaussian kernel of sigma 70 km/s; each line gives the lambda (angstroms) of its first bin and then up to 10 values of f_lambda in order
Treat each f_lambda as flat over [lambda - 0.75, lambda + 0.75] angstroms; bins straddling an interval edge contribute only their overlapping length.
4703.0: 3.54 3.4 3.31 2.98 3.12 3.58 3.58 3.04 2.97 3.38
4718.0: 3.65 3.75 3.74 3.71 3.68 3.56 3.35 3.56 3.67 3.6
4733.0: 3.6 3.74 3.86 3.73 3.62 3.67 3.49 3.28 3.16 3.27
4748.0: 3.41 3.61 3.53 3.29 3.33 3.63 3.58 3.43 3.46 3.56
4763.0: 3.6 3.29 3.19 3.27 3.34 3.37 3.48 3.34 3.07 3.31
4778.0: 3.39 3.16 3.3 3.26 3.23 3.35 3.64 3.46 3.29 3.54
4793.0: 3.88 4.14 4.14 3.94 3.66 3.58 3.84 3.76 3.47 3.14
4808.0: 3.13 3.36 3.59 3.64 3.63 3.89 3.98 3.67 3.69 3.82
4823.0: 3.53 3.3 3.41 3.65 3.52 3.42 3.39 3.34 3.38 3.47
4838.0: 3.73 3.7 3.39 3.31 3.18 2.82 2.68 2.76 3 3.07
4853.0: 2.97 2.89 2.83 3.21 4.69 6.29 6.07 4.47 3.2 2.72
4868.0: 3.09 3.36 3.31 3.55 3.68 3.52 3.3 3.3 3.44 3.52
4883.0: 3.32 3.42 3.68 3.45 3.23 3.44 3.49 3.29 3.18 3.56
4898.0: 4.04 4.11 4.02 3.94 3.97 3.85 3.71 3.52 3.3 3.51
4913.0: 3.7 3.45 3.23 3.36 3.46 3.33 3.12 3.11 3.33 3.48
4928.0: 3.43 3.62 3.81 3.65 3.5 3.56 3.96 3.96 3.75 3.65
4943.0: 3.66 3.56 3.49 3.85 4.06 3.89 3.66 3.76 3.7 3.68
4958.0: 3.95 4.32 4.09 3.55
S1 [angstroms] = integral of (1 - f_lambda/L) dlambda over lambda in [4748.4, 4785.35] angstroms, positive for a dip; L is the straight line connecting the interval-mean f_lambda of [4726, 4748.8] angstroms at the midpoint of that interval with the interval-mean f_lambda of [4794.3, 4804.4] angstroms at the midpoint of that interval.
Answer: 3.05 angstroms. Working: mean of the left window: 3.53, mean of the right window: 3.84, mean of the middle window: 3.38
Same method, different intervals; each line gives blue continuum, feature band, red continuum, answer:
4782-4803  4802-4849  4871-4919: 2.1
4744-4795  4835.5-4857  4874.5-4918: 2.2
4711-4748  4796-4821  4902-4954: -0.6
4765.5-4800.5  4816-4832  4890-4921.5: -0.4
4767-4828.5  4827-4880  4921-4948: 0.9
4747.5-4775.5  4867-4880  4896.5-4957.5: 0.7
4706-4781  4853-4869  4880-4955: -1.6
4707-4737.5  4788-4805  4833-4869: -1.1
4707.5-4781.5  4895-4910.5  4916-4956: -0.9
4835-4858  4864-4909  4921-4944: -2.3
